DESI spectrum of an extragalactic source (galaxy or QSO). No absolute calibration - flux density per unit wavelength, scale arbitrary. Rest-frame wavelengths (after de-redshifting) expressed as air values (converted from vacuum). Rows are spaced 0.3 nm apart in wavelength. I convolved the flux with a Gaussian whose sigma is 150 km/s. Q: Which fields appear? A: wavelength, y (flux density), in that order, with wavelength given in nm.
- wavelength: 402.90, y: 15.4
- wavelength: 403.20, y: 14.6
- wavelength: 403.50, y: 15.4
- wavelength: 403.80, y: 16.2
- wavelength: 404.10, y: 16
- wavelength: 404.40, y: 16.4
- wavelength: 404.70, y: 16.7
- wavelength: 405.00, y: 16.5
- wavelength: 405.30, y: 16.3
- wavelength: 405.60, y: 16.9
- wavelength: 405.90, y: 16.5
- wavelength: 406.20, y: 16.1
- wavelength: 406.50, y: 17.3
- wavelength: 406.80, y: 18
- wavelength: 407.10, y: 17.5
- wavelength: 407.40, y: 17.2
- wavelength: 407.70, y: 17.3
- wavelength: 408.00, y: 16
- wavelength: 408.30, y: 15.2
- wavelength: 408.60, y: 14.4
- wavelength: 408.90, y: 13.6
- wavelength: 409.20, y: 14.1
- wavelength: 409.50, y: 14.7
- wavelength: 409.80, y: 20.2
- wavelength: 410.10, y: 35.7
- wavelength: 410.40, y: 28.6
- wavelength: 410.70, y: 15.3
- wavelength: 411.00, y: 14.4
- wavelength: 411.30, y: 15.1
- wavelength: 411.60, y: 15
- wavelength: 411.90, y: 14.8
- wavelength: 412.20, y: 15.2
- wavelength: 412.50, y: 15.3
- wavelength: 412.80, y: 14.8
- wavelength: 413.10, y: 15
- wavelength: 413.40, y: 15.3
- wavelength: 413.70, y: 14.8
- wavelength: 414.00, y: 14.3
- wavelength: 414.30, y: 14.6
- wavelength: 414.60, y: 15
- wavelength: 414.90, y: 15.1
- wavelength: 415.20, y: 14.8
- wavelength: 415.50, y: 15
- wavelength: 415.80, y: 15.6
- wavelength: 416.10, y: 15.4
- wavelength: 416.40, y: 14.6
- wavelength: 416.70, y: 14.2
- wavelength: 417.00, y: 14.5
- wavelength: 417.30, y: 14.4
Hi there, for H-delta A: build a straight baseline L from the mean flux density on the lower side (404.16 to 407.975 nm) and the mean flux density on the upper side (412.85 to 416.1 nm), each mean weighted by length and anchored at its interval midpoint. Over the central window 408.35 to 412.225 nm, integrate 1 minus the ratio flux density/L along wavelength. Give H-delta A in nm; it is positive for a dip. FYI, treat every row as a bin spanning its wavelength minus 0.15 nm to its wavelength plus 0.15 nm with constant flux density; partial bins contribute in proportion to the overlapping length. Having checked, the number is -0.46 nm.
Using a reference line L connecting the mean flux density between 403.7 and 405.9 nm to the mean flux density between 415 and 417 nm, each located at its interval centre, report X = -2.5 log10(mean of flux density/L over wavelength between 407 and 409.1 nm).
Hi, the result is 0.01 mag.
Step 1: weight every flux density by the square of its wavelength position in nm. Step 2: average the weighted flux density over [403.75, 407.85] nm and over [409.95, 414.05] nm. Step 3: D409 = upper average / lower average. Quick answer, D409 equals 1.1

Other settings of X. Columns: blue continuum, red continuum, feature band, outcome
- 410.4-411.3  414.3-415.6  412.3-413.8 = 0.064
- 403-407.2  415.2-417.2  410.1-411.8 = -0.223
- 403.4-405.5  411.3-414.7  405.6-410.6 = -0.164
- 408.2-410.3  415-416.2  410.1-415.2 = 0.032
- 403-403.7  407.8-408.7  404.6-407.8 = -0.113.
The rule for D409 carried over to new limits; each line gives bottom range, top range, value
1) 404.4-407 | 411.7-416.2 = 0.93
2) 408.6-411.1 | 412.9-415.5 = 0.78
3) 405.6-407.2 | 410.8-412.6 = 0.90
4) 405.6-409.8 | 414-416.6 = 0.96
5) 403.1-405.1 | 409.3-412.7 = 1.19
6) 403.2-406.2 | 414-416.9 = 0.97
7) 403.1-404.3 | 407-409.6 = 1.02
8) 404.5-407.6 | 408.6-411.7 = 1.12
